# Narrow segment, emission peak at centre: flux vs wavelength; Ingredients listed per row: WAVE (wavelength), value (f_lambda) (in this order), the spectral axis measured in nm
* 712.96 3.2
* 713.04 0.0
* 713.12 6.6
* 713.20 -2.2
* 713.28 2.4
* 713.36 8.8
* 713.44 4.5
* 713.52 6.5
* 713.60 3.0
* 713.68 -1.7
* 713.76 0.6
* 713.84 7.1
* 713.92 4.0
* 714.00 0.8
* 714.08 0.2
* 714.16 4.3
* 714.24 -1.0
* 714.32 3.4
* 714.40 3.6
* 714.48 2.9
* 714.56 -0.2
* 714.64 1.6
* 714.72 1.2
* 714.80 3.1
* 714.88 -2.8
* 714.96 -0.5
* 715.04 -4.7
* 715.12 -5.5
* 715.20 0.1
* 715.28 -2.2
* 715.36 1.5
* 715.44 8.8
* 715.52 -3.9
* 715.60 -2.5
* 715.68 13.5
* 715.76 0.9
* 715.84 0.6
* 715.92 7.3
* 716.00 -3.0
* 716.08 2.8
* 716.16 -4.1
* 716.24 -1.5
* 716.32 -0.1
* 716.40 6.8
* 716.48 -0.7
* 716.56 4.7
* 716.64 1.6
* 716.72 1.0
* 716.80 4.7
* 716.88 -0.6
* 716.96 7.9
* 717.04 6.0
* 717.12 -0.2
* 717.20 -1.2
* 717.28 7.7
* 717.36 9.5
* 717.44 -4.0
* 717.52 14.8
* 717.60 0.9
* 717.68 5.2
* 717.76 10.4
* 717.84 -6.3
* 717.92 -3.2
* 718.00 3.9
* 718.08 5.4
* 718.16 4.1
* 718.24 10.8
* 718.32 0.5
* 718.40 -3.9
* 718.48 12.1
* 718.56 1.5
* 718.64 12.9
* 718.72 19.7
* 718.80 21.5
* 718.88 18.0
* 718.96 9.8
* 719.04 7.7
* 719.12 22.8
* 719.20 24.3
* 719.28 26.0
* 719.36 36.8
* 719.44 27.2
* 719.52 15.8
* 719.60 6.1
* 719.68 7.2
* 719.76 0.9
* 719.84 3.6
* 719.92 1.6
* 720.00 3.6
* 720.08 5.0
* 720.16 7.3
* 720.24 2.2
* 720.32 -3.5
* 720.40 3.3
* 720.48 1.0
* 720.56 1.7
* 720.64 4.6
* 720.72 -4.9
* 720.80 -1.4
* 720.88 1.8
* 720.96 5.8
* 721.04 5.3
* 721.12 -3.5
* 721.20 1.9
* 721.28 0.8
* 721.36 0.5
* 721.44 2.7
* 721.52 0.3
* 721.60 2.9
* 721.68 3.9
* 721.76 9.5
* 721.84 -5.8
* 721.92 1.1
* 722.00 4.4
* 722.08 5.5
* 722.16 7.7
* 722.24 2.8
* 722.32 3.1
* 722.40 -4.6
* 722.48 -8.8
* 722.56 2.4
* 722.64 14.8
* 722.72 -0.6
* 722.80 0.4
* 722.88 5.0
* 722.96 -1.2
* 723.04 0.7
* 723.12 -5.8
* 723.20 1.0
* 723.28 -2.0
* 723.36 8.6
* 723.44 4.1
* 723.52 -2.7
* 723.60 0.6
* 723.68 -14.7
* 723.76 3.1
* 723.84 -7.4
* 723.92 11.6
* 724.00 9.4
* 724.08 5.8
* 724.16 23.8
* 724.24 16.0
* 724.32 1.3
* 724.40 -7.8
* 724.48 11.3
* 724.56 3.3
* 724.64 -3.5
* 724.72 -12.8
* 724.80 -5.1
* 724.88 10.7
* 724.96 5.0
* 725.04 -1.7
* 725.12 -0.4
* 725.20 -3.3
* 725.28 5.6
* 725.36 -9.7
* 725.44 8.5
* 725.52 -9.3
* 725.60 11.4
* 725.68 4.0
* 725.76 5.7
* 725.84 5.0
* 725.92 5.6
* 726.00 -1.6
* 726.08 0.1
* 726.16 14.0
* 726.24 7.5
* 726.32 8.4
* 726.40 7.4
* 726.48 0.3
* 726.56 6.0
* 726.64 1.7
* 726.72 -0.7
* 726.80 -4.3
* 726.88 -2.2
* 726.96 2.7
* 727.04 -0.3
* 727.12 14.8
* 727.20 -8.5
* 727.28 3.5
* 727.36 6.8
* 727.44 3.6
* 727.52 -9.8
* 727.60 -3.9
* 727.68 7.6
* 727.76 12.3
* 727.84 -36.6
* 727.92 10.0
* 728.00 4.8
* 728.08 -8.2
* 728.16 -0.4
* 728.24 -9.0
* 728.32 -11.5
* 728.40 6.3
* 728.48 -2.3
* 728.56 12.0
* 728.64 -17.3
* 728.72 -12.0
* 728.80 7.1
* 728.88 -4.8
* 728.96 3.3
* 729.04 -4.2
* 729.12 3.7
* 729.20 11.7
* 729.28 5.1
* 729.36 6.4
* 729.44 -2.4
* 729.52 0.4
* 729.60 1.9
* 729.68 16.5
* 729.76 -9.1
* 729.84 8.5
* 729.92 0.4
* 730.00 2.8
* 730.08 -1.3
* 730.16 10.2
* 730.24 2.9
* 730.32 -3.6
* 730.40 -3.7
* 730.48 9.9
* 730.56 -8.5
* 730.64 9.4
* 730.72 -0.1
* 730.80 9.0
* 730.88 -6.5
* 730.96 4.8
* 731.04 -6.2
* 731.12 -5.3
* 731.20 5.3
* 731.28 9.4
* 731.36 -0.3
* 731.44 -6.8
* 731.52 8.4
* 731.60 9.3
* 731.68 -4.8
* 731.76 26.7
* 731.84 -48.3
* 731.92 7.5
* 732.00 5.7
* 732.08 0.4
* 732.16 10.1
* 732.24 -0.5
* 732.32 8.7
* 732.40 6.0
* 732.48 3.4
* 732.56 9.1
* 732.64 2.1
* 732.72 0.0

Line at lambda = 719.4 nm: [O II]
